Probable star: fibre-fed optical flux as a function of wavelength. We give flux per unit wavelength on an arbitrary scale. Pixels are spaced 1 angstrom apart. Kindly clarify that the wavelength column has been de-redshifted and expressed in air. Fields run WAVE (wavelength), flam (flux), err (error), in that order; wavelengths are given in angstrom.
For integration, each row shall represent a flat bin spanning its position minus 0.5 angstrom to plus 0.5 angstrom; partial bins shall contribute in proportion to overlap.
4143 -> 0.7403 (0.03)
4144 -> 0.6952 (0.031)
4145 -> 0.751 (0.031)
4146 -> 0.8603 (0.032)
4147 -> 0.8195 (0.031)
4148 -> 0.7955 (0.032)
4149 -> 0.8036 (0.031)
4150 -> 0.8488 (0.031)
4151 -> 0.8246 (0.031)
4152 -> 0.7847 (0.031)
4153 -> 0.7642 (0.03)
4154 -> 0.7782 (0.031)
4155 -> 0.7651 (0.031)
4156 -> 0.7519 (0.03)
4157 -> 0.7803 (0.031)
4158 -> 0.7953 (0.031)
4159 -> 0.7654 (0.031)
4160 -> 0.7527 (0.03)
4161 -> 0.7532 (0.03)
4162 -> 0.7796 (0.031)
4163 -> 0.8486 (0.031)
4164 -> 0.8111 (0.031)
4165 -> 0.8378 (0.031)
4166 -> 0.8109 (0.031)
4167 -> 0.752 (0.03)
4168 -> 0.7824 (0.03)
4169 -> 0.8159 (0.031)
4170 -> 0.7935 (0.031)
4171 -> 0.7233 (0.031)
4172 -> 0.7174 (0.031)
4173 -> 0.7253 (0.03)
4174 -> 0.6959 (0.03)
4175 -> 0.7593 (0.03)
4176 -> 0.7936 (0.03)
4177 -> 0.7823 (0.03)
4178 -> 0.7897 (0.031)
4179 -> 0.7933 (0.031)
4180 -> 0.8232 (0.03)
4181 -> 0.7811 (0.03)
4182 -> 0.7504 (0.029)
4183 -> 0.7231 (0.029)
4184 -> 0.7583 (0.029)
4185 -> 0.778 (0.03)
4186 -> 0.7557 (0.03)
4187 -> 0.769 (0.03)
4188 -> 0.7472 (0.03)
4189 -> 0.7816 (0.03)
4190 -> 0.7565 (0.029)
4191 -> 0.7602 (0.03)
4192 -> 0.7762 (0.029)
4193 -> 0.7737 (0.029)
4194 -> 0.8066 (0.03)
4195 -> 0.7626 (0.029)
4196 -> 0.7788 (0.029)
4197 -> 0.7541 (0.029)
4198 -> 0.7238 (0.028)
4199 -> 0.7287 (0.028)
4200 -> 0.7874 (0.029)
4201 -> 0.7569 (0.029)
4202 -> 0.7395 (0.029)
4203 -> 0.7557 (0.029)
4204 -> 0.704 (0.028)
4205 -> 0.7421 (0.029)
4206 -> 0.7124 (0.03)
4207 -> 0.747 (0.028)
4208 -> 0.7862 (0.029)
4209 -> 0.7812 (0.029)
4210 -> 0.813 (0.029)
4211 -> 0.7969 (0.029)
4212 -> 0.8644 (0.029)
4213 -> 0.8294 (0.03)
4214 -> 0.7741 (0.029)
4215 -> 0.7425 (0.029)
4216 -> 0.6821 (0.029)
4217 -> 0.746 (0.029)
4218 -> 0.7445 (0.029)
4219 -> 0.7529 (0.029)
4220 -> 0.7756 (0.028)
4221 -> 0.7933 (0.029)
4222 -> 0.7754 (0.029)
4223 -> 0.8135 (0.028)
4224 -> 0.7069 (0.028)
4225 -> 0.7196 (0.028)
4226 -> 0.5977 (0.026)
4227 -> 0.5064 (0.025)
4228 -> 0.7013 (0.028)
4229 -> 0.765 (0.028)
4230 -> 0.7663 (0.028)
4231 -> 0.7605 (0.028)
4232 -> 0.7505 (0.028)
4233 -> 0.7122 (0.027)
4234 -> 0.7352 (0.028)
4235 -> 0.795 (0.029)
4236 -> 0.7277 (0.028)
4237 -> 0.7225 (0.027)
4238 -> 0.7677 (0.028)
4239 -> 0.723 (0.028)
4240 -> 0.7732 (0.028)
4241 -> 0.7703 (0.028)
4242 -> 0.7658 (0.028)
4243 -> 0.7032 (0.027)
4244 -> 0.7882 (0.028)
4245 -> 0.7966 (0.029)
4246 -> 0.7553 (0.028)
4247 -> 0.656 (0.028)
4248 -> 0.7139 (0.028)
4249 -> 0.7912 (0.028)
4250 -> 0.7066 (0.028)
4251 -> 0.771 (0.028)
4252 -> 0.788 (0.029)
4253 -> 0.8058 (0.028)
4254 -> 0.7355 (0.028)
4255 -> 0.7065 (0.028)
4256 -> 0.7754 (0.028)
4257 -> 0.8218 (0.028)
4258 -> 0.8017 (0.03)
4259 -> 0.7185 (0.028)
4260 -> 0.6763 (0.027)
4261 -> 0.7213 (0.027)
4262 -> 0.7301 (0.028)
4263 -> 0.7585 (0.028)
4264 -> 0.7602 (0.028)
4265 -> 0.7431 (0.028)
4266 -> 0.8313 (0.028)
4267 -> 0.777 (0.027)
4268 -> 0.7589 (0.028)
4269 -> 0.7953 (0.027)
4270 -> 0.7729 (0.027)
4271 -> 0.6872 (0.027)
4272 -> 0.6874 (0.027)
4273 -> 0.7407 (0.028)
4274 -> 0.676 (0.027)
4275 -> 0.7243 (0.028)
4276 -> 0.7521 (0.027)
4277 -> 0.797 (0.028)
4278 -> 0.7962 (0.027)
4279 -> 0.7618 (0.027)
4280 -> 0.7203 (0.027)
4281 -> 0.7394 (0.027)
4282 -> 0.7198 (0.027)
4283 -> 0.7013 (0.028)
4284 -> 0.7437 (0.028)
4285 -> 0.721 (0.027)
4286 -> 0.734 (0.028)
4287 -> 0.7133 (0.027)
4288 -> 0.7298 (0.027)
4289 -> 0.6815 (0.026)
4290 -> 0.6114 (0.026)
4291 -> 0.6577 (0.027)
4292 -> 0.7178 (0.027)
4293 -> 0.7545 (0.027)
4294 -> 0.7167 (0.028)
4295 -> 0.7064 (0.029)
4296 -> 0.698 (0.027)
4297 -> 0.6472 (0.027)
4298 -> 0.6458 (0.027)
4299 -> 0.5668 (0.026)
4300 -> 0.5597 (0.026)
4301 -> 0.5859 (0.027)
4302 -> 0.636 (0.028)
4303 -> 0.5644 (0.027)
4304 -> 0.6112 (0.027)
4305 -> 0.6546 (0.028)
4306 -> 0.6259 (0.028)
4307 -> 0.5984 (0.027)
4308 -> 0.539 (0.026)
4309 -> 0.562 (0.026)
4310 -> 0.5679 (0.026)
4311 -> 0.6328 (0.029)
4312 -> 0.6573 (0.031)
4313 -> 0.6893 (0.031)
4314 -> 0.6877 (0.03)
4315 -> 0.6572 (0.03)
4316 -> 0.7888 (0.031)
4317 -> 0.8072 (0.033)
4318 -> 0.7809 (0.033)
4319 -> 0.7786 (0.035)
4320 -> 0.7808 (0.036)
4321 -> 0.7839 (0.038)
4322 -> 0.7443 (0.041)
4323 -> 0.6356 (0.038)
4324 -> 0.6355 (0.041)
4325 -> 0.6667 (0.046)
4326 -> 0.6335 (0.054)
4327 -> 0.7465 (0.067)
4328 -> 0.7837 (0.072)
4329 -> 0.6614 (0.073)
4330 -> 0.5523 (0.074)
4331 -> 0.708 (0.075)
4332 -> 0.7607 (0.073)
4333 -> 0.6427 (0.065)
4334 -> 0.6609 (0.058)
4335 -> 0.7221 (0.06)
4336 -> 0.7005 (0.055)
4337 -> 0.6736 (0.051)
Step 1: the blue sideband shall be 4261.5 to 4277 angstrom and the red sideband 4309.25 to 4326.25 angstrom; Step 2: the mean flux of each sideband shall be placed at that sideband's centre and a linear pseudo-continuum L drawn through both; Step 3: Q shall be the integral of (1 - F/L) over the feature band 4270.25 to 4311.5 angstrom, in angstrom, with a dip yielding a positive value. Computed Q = 2.9 angstrom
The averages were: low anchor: 0.748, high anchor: 0.701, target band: 0.676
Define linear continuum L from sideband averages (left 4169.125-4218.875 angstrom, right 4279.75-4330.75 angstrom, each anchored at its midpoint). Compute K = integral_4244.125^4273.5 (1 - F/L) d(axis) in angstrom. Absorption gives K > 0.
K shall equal -1.6 angstrom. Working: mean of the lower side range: 0.763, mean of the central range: 0.752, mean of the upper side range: 0.677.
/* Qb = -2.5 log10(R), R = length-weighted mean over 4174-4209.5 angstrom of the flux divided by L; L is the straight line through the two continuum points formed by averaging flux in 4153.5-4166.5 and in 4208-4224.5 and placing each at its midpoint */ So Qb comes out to 0.02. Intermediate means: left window 0.787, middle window 0.762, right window 0.775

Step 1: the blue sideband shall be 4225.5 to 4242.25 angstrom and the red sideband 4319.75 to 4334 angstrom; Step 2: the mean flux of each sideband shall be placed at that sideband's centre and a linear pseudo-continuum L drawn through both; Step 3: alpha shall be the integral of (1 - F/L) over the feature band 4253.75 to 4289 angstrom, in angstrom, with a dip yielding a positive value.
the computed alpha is -1.5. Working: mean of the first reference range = 0.725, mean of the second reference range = 0.693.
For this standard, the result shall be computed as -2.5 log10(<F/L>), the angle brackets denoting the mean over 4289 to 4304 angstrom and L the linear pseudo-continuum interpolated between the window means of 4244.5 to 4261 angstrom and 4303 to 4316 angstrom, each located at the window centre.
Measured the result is 0.01 mag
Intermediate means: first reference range 0.75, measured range 0.648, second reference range 0.628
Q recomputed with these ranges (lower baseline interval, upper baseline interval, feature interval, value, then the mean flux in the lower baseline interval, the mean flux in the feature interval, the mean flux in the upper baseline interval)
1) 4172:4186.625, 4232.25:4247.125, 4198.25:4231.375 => 0.32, 0.763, 0.747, 0.748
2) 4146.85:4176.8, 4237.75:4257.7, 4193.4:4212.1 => 0.14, 0.781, 0.763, 0.756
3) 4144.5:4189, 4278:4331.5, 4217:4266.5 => -1.30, 0.779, 0.744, 0.68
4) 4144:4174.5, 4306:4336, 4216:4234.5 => 0.35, 0.781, 0.728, 0.684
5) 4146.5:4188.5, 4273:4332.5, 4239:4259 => -0.94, 0.778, 0.757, 0.687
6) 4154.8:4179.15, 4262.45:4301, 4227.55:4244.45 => -0.20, 0.775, 0.749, 0.717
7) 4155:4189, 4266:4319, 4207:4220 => -0.53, 0.773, 0.775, 0.692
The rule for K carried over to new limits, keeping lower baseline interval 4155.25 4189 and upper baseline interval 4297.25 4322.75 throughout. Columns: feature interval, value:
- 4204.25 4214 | -0.5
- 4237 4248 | -0.5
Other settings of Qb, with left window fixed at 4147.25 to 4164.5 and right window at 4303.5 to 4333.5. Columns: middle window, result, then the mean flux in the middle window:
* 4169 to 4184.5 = 0.017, 0.762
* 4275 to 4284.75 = -0.061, 0.746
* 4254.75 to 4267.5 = -0.057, 0.756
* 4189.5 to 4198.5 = -0.004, 0.766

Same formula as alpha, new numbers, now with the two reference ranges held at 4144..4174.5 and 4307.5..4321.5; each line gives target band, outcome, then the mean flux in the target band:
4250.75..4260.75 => -0.4 angstrom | 0.759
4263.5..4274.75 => -0.4 angstrom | 0.748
